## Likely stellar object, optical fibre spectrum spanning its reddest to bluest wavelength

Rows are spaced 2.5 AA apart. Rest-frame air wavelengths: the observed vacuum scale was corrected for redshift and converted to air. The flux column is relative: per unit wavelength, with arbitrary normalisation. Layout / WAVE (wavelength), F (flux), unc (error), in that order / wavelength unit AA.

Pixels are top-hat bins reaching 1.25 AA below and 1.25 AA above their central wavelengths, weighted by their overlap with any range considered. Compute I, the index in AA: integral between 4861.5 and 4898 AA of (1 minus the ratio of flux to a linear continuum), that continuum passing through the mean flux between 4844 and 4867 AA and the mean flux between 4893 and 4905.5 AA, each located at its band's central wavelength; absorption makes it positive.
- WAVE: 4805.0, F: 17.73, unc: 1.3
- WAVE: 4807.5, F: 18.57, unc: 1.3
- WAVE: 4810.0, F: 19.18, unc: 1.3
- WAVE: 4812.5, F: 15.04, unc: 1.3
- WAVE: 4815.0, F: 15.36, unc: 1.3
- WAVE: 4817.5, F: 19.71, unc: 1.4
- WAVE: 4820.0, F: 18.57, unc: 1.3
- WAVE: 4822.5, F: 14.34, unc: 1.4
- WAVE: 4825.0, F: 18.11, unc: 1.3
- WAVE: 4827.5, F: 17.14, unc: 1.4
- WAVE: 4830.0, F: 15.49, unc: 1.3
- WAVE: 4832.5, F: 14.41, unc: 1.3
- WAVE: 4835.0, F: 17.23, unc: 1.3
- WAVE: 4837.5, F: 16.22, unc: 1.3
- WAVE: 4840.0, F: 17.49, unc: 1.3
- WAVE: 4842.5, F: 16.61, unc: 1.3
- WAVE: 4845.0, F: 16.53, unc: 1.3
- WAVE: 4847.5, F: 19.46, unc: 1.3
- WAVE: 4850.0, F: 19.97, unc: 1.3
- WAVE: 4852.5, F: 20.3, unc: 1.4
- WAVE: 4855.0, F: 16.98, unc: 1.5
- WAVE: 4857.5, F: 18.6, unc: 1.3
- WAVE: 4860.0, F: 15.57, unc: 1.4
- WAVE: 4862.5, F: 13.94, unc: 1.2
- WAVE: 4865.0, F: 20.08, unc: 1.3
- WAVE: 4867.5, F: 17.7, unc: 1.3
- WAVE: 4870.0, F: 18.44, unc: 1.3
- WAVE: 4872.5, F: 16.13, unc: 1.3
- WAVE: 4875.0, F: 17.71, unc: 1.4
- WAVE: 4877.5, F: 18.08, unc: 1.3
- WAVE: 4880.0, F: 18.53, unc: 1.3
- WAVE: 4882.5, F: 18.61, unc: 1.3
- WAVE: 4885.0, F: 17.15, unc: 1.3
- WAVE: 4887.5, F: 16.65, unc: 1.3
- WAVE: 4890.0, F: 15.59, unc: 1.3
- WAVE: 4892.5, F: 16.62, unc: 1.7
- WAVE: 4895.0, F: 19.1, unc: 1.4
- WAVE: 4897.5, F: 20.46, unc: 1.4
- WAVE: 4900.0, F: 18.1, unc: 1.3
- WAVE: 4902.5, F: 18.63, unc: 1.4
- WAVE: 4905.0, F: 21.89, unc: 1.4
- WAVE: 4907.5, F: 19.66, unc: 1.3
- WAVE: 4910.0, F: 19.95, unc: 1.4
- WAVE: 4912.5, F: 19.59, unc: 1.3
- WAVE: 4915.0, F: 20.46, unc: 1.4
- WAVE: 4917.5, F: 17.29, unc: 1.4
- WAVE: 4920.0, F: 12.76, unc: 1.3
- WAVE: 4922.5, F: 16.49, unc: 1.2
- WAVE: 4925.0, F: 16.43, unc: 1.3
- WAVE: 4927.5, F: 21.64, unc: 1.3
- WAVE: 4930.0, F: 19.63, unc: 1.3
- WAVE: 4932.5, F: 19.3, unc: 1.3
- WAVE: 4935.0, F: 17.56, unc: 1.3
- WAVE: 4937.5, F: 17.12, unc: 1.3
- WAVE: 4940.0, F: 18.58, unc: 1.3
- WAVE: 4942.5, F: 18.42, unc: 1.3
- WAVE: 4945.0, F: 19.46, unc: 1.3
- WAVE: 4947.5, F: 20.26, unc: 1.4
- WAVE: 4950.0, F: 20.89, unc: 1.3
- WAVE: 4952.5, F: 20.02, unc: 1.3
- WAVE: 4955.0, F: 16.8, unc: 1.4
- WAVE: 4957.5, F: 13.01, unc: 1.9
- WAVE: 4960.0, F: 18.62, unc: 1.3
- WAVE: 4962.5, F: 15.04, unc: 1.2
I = 2.1 AA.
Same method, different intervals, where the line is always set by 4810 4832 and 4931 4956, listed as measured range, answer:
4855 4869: 0.2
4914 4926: 1.2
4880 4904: 0.1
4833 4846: 0.3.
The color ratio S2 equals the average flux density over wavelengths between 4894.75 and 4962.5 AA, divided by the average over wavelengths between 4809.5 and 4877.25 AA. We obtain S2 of 1.1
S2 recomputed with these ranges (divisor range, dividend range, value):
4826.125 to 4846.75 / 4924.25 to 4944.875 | 1.13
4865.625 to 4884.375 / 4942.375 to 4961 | 1.03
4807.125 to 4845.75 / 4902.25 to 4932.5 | 1.11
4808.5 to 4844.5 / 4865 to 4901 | 1.06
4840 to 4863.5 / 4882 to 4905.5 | 1.03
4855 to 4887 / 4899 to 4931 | 1.07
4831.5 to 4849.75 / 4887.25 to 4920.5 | 1.09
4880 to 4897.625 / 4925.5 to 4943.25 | 1.07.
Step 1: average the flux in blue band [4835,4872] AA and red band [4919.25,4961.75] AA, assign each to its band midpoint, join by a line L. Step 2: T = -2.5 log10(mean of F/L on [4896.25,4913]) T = -0.11 mag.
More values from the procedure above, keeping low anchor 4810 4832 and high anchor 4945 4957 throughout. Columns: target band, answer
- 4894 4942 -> -0.01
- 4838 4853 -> -0.06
